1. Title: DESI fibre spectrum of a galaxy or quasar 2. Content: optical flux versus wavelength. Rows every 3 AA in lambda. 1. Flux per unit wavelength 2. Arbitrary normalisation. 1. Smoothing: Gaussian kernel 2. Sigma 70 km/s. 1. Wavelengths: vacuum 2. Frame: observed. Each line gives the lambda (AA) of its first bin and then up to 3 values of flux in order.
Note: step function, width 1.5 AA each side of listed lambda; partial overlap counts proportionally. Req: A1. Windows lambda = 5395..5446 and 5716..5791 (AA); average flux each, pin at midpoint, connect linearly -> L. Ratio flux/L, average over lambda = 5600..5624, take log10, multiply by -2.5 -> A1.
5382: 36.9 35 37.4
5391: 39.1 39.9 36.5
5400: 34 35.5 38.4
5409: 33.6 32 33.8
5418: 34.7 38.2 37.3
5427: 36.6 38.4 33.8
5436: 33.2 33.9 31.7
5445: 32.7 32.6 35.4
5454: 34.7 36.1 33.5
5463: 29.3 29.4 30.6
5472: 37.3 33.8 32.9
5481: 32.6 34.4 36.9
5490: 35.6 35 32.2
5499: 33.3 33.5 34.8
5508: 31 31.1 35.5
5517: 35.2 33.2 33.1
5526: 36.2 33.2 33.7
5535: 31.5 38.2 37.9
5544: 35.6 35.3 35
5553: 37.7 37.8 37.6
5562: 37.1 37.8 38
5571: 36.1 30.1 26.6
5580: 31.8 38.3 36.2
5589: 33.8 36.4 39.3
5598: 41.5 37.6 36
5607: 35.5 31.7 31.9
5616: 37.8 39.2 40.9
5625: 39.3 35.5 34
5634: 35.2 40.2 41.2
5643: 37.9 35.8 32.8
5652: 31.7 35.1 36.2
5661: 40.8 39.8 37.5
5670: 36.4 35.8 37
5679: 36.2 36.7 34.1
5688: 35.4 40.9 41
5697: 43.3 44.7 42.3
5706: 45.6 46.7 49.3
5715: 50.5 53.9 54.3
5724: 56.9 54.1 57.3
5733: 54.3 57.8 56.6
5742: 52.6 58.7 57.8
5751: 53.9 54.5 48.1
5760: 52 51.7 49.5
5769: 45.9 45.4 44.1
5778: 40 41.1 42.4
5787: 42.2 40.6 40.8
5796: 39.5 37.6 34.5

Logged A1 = 0.21 mag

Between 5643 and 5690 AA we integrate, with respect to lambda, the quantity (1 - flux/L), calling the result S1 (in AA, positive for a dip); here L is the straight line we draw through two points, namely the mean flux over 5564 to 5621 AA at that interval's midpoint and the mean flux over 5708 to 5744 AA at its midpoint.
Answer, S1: 9.74 AA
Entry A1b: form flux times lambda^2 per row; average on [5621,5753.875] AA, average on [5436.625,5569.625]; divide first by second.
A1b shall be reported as 1.36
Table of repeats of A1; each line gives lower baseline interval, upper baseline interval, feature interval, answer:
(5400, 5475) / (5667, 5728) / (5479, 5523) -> 0.083 mag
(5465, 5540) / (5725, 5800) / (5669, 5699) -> 0.173 mag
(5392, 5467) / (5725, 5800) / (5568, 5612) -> 0.182 mag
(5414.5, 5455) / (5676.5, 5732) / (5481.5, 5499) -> 0.075 mag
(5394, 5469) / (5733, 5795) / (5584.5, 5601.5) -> 0.110 mag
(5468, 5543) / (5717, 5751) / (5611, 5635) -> 0.229 mag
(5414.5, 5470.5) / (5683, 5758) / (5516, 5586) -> 0.144 mag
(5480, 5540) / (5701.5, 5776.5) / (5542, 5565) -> 0.021 mag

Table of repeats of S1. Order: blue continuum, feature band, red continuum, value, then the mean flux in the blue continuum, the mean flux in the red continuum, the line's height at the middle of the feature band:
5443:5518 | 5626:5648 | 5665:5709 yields 0.5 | 33.6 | 39.3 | 37.9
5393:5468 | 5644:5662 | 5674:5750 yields 3.9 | 34.5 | 47.9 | 45.1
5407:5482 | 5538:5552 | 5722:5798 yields 0.9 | 34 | 49.5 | 38.9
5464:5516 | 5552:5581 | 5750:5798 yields 1.3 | 33.5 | 45.6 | 36.7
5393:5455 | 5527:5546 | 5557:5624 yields 0.3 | 35.1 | 36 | 35.7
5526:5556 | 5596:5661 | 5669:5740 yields 6.9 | 35.5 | 45.9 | 41.1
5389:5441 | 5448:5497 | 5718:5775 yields 6.4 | 35.8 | 53.2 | 38.8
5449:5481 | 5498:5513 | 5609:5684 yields 0.5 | 33.3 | 36.7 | 34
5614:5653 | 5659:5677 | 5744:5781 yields 1.1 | 37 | 49.7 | 40.4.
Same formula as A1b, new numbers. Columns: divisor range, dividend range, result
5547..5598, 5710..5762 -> 1.60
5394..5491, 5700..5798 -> 1.60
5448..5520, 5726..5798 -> 1.61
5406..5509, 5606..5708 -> 1.19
